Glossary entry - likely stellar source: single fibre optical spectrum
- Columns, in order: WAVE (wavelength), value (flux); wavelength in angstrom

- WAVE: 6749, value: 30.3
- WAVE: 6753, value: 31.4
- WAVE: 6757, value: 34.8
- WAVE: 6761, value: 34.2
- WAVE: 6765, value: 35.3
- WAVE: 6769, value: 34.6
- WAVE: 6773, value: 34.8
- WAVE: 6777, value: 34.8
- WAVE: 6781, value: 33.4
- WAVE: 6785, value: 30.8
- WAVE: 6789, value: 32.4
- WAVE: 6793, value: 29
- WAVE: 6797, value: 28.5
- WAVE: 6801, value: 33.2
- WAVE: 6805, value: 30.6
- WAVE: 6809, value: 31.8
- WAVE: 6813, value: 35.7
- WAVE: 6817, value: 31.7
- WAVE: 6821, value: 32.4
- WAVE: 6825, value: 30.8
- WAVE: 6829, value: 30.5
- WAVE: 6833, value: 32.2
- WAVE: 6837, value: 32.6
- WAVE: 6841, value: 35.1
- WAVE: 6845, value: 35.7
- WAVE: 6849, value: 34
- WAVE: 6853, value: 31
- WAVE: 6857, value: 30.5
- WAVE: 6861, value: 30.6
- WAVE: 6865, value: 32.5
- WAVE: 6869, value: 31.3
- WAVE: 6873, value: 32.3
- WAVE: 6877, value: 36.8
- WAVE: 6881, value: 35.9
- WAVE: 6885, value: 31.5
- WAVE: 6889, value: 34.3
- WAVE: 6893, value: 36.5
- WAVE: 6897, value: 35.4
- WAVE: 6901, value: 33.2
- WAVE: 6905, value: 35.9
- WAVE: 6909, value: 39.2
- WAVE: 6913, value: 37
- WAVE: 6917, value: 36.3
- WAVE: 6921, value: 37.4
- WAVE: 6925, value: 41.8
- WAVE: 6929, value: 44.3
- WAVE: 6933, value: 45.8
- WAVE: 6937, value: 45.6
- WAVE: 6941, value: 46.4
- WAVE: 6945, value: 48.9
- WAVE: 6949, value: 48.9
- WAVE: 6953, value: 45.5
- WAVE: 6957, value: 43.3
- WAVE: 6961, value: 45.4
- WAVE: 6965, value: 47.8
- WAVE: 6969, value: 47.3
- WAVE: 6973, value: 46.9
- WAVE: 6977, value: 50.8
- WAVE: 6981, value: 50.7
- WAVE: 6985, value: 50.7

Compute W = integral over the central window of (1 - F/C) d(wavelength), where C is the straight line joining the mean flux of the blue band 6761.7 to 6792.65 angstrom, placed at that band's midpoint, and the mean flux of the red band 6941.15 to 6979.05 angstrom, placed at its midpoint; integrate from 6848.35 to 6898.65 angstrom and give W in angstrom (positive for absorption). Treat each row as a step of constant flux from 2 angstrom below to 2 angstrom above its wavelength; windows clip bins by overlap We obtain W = 9.2 angstrom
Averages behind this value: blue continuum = 33.5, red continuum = 47.2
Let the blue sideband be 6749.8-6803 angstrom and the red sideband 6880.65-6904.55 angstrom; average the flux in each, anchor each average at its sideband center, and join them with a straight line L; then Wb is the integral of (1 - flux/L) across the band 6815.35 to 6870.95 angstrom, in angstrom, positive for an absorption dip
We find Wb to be 2.5 angstrom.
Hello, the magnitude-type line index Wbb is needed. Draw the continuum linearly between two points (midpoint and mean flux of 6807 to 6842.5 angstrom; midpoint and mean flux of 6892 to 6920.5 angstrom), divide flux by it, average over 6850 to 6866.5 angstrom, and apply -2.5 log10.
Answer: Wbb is 0.092 mag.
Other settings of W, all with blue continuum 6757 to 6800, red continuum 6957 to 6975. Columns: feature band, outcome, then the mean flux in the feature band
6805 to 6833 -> 2.94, 32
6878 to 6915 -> 5.32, 35.5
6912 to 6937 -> 1.44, 41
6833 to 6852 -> 1.81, 33.9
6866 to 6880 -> 2.17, 33.6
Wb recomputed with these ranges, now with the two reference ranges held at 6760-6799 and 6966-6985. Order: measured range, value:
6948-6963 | 0.57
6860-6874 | 2.91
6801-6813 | 0.94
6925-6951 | -0.19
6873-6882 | 1.19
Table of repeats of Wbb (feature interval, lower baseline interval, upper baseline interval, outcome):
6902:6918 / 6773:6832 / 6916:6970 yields 0.13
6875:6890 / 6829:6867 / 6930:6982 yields 0.08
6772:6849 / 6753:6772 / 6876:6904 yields 0.07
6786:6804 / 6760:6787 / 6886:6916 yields 0.12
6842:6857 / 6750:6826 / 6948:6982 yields 0.14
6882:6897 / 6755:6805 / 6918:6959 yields 0.19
